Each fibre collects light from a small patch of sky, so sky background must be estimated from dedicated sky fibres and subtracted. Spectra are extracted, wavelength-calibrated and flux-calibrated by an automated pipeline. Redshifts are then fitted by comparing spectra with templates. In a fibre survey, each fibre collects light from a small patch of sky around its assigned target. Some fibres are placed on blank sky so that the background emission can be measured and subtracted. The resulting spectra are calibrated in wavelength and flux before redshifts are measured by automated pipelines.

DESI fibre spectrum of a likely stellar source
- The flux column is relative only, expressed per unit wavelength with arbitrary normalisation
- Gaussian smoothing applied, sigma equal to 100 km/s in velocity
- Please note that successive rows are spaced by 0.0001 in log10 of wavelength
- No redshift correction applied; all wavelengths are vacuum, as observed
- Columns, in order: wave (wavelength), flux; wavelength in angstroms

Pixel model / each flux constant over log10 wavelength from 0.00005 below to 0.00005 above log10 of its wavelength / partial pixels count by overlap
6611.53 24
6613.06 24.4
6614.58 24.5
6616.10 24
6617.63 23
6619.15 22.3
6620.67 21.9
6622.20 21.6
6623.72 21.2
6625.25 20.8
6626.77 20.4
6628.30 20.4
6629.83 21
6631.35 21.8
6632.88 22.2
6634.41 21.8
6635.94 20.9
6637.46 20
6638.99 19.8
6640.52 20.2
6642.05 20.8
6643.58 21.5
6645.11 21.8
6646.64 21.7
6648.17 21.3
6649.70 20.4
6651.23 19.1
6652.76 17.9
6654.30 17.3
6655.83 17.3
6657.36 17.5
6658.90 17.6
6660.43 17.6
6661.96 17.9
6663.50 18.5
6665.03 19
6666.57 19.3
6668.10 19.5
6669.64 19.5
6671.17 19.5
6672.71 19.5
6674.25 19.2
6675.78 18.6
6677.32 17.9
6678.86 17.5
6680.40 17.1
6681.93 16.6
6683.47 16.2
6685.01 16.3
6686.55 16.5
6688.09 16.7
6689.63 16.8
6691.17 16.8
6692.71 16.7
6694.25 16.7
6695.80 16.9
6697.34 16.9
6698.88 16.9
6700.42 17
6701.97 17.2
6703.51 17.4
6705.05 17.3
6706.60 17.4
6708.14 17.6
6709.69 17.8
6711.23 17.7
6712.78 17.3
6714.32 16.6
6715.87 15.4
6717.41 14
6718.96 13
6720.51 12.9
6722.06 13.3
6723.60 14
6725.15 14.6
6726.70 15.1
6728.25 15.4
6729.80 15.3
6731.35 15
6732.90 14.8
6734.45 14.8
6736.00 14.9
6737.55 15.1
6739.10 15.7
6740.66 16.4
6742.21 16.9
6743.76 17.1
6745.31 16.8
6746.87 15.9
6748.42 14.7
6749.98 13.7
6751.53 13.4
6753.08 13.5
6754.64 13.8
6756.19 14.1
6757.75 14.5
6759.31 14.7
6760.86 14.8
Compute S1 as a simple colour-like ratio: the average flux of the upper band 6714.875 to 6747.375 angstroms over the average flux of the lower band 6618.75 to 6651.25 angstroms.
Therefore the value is 0.72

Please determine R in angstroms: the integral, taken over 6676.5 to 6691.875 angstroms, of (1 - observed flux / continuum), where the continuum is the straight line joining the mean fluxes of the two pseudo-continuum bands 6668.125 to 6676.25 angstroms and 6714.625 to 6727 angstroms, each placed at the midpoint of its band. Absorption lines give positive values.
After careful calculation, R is 1.00 angstroms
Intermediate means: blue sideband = 19.3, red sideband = 14.1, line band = 16.8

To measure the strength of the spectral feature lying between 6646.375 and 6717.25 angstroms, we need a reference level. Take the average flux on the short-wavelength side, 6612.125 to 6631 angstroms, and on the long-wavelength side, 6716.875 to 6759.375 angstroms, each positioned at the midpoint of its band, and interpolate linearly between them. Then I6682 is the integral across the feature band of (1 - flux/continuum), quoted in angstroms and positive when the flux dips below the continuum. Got 2.11 angstroms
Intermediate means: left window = 22.1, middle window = 17.8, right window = 14.8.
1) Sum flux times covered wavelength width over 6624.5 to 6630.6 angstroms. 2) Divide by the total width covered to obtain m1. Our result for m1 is 20.7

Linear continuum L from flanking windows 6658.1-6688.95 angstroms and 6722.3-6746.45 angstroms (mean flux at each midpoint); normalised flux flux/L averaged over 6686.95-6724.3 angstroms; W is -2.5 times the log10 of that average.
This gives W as 0.026 mag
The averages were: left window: 18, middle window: 16.3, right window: 15.4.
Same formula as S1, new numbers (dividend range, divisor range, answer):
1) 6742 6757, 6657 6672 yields 0.80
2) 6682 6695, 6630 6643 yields 0.79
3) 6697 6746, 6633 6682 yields 0.82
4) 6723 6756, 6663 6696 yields 0.85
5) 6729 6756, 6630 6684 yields 0.78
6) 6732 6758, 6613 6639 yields 0.69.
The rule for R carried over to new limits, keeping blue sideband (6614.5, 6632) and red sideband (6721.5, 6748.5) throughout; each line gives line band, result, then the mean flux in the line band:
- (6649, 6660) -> 1.0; 18.1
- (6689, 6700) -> 0.5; 16.8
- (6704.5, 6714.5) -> -0.4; 17.4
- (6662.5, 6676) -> 0.0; 19.2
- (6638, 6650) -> -0.2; 20.9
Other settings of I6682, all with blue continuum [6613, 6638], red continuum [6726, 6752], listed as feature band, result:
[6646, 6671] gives 1.4 angstroms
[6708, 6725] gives 1.4 angstroms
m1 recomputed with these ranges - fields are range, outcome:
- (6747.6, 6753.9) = 13.8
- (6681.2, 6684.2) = 16.4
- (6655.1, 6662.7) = 17.6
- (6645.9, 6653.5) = 20.1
